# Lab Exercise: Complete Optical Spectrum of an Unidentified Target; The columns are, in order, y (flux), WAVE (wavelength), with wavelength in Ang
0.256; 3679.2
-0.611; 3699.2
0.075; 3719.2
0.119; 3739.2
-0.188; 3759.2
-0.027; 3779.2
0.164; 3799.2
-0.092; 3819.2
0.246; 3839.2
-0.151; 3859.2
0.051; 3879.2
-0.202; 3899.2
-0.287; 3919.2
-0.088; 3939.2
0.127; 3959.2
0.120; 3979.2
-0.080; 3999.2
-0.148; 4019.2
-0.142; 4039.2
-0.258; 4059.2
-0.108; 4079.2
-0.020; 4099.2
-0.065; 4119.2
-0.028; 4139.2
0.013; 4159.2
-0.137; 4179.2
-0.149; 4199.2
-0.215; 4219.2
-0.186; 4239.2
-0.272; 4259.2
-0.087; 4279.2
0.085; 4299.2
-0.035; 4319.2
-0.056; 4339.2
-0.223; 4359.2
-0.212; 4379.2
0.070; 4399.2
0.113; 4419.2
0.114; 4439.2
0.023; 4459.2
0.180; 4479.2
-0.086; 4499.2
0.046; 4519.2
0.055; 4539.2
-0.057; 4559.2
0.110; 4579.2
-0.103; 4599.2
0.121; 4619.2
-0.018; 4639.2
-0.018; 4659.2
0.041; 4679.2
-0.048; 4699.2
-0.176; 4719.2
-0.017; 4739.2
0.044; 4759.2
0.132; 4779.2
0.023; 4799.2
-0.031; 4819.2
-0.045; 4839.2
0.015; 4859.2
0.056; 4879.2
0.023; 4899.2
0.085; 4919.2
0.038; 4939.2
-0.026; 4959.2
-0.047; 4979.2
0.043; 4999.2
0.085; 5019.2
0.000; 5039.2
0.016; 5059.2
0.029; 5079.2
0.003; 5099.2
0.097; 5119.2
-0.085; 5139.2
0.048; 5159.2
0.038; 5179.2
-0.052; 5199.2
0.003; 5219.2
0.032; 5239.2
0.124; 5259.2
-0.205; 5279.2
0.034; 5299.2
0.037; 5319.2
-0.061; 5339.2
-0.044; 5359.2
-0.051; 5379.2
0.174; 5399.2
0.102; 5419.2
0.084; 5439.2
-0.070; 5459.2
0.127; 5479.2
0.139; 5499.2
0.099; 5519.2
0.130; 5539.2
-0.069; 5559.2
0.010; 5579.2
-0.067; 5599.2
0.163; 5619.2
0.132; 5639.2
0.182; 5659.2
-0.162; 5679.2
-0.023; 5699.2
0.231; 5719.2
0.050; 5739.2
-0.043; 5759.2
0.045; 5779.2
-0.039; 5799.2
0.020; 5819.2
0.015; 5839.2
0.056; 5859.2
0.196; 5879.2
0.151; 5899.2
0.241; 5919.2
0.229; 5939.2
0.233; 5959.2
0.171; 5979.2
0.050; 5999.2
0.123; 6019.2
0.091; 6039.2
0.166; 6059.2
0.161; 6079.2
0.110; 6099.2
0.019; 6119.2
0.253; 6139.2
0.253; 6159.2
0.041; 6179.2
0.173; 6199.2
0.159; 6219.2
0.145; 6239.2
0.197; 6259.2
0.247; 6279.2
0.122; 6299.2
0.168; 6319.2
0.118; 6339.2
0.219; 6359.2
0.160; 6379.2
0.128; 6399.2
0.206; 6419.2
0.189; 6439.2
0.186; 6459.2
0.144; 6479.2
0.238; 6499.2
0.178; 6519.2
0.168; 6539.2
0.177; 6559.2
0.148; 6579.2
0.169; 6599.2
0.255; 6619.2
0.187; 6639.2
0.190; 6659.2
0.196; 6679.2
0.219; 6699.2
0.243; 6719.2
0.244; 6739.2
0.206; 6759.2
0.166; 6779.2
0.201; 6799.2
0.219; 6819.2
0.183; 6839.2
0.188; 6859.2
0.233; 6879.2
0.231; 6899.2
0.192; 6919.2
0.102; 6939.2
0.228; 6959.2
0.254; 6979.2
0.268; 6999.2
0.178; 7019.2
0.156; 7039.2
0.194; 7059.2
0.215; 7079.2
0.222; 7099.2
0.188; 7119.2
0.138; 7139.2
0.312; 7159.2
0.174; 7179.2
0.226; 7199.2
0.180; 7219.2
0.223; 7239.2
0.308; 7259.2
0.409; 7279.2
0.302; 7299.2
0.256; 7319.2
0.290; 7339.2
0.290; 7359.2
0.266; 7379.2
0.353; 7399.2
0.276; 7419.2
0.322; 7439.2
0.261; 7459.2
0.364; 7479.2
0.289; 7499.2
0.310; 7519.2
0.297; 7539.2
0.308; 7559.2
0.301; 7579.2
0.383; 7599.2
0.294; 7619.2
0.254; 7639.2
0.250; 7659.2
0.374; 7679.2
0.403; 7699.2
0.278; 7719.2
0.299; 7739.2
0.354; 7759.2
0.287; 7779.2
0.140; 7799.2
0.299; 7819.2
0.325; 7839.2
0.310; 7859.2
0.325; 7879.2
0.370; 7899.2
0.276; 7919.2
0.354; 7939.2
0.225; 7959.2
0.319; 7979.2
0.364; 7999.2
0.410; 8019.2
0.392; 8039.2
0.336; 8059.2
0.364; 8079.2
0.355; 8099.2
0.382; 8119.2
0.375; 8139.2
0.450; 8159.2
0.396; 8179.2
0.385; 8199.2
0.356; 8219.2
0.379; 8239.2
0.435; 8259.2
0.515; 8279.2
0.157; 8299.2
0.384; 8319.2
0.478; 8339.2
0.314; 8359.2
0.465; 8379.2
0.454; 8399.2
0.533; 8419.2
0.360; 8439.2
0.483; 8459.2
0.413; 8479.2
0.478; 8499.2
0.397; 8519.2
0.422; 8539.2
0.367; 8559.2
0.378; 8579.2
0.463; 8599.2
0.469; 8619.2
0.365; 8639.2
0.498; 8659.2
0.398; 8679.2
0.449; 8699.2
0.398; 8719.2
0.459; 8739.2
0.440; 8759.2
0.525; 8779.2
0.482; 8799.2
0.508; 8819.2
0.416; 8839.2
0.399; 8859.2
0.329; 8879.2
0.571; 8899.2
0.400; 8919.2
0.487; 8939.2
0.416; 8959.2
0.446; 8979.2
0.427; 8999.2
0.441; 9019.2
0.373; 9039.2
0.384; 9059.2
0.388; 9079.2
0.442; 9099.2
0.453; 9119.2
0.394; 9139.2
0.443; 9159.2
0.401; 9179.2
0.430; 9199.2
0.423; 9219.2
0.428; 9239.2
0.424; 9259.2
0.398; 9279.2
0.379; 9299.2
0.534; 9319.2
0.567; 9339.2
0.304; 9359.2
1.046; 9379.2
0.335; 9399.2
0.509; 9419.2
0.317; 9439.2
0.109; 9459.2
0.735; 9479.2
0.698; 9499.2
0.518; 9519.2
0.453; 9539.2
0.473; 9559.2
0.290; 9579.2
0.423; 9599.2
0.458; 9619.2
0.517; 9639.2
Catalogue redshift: 0.811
